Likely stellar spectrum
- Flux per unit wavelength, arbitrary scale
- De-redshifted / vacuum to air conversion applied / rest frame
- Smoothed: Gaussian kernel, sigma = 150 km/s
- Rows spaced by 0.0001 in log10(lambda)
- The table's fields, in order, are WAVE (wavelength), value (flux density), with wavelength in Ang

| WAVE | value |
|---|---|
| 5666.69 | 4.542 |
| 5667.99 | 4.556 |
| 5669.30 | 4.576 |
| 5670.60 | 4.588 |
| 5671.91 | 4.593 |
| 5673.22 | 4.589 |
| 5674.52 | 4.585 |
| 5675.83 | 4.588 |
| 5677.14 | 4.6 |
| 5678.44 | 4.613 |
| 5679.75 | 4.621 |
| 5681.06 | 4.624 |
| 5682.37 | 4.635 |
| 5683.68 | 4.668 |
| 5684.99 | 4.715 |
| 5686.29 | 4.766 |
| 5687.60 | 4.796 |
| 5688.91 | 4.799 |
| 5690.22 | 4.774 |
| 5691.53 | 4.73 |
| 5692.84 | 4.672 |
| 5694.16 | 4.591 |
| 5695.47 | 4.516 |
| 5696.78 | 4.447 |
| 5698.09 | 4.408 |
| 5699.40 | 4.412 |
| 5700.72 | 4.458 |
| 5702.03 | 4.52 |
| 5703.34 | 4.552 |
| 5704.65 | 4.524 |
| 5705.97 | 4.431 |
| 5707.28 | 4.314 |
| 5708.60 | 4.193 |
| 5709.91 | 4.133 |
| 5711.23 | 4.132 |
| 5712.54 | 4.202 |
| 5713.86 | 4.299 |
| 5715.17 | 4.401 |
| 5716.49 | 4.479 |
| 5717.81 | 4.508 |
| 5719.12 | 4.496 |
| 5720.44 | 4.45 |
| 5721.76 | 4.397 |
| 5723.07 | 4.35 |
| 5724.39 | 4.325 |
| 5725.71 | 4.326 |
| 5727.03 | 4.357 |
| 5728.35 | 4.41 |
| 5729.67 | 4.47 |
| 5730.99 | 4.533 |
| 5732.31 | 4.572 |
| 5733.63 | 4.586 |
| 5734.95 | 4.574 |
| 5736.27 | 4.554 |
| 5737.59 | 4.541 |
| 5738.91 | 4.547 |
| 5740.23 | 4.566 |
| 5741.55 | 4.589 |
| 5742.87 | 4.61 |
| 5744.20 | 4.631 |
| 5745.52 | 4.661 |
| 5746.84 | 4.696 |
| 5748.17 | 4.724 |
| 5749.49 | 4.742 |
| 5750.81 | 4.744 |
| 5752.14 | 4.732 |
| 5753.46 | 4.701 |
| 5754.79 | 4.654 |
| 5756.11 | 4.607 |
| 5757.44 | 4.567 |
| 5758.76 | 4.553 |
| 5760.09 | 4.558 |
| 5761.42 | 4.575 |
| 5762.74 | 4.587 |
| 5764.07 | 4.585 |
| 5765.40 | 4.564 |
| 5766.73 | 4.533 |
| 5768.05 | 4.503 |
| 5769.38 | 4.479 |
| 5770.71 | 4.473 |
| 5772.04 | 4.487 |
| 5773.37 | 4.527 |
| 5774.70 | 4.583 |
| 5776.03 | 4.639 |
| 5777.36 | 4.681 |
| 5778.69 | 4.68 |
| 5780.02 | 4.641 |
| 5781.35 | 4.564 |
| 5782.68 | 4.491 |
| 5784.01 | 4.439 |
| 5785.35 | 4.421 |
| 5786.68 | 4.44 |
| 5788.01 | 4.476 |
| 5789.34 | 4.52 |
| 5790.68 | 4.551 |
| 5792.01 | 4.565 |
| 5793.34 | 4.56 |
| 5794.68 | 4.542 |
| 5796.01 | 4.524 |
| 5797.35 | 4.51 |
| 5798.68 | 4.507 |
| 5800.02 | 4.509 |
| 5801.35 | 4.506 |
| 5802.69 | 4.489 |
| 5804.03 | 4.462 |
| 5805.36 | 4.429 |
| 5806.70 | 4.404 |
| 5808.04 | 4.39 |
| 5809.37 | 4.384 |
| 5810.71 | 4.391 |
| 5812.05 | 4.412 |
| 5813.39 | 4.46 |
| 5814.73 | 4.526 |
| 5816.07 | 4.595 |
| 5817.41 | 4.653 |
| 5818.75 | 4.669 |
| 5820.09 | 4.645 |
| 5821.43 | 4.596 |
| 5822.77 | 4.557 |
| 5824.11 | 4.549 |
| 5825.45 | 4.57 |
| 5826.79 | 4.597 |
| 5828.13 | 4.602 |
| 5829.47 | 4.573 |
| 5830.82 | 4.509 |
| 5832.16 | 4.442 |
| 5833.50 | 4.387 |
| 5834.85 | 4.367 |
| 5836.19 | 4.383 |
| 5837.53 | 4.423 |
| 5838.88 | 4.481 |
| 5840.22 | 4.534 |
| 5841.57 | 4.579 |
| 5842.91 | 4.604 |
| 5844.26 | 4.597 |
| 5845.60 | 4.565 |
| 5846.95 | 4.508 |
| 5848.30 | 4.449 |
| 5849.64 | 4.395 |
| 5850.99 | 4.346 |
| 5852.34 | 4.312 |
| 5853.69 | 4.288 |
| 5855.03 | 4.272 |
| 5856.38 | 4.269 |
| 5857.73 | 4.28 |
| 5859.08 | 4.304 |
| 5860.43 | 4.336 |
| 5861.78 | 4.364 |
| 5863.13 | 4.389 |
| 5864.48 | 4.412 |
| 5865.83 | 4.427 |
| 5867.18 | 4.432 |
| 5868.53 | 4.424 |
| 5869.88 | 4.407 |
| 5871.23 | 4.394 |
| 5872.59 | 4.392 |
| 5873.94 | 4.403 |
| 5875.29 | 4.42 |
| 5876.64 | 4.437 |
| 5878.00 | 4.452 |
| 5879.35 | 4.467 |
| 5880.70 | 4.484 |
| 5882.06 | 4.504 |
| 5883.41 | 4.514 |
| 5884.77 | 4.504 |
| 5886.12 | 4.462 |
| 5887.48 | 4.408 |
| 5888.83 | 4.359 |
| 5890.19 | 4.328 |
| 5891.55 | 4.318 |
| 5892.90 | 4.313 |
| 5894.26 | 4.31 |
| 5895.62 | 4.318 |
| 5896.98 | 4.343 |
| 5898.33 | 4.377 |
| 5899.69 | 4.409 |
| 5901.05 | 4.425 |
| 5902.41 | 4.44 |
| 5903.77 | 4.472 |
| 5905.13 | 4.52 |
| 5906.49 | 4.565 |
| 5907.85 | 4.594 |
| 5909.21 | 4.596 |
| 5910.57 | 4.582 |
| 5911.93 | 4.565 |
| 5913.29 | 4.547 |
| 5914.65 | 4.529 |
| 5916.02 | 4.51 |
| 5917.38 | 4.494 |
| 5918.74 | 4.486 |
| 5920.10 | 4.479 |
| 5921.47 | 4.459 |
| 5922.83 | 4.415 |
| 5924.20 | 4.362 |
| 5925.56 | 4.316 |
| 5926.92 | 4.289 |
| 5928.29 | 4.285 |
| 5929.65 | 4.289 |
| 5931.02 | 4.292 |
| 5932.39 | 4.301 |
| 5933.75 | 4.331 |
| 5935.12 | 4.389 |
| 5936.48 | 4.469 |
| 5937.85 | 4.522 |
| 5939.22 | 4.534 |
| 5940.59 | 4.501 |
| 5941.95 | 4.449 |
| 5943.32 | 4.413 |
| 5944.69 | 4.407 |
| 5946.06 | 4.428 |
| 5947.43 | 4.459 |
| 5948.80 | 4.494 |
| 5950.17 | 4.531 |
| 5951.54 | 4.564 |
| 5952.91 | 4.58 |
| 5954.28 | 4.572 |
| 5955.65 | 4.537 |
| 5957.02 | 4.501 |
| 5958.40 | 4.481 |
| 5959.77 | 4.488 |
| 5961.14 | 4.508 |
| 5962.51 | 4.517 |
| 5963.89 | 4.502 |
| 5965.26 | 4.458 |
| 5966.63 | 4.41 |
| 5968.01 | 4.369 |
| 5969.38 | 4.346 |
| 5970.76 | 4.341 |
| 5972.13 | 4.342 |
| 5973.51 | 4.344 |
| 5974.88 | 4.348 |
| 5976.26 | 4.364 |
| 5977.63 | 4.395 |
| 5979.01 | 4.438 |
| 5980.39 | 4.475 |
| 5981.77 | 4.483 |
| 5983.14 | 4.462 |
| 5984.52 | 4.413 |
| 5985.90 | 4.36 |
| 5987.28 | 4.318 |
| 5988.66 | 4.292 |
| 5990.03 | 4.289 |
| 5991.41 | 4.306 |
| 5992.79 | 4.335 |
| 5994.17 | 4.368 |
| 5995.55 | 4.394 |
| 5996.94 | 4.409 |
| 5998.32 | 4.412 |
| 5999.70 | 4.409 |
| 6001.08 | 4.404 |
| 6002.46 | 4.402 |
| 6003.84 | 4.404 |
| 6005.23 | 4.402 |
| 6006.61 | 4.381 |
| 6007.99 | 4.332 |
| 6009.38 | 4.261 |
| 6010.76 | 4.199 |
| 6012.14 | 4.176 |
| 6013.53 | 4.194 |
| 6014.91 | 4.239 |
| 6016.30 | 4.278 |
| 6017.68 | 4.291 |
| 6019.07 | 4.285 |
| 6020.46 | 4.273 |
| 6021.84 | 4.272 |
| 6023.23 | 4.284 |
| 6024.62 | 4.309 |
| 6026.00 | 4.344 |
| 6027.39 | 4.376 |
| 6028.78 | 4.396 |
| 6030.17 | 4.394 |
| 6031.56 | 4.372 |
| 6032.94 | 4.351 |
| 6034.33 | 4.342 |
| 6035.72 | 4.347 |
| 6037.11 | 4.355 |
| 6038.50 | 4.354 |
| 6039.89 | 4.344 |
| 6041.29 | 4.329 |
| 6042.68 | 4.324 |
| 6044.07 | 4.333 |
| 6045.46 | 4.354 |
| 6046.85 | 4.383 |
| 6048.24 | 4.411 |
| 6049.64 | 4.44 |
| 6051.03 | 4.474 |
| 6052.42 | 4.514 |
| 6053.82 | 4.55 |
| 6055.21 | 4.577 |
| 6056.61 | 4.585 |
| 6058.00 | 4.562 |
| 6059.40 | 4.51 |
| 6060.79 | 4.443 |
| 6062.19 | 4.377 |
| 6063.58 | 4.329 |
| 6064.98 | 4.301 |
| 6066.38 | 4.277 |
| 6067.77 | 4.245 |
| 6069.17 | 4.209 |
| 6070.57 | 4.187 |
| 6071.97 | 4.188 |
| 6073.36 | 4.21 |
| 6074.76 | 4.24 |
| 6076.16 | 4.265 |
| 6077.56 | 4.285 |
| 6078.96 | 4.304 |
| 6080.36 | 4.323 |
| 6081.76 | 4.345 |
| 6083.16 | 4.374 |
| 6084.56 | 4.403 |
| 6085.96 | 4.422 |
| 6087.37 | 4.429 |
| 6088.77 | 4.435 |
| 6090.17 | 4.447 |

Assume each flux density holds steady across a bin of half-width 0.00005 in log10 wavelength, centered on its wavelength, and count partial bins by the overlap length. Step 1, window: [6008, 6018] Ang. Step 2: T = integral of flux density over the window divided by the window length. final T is 4.24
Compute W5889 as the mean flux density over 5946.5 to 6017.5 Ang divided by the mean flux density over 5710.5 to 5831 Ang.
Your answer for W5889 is 1.0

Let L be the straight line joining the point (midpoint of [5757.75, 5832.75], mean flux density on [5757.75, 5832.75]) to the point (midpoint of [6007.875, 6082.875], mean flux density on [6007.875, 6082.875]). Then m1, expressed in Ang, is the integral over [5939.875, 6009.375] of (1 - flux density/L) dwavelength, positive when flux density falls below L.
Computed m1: -0.5 Ang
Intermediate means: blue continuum 4.53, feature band 4.42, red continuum 4.34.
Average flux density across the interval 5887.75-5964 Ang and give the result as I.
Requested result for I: 4.45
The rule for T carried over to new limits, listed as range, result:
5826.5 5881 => 4.43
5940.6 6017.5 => 4.4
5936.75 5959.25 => 4.5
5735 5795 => 4.58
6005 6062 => 4.36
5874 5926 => 4.45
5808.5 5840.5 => 4.51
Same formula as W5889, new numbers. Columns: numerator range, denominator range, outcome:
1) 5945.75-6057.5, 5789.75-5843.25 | 0.97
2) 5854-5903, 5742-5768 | 0.95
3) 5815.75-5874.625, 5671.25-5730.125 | 0.99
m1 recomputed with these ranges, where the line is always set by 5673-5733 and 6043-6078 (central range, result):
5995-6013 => 0.16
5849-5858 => 0.27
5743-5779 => -1.05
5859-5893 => 0.18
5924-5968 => -0.31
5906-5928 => -0.30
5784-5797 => -0.12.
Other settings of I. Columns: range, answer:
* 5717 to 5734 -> 4.44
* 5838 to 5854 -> 4.47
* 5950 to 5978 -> 4.45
